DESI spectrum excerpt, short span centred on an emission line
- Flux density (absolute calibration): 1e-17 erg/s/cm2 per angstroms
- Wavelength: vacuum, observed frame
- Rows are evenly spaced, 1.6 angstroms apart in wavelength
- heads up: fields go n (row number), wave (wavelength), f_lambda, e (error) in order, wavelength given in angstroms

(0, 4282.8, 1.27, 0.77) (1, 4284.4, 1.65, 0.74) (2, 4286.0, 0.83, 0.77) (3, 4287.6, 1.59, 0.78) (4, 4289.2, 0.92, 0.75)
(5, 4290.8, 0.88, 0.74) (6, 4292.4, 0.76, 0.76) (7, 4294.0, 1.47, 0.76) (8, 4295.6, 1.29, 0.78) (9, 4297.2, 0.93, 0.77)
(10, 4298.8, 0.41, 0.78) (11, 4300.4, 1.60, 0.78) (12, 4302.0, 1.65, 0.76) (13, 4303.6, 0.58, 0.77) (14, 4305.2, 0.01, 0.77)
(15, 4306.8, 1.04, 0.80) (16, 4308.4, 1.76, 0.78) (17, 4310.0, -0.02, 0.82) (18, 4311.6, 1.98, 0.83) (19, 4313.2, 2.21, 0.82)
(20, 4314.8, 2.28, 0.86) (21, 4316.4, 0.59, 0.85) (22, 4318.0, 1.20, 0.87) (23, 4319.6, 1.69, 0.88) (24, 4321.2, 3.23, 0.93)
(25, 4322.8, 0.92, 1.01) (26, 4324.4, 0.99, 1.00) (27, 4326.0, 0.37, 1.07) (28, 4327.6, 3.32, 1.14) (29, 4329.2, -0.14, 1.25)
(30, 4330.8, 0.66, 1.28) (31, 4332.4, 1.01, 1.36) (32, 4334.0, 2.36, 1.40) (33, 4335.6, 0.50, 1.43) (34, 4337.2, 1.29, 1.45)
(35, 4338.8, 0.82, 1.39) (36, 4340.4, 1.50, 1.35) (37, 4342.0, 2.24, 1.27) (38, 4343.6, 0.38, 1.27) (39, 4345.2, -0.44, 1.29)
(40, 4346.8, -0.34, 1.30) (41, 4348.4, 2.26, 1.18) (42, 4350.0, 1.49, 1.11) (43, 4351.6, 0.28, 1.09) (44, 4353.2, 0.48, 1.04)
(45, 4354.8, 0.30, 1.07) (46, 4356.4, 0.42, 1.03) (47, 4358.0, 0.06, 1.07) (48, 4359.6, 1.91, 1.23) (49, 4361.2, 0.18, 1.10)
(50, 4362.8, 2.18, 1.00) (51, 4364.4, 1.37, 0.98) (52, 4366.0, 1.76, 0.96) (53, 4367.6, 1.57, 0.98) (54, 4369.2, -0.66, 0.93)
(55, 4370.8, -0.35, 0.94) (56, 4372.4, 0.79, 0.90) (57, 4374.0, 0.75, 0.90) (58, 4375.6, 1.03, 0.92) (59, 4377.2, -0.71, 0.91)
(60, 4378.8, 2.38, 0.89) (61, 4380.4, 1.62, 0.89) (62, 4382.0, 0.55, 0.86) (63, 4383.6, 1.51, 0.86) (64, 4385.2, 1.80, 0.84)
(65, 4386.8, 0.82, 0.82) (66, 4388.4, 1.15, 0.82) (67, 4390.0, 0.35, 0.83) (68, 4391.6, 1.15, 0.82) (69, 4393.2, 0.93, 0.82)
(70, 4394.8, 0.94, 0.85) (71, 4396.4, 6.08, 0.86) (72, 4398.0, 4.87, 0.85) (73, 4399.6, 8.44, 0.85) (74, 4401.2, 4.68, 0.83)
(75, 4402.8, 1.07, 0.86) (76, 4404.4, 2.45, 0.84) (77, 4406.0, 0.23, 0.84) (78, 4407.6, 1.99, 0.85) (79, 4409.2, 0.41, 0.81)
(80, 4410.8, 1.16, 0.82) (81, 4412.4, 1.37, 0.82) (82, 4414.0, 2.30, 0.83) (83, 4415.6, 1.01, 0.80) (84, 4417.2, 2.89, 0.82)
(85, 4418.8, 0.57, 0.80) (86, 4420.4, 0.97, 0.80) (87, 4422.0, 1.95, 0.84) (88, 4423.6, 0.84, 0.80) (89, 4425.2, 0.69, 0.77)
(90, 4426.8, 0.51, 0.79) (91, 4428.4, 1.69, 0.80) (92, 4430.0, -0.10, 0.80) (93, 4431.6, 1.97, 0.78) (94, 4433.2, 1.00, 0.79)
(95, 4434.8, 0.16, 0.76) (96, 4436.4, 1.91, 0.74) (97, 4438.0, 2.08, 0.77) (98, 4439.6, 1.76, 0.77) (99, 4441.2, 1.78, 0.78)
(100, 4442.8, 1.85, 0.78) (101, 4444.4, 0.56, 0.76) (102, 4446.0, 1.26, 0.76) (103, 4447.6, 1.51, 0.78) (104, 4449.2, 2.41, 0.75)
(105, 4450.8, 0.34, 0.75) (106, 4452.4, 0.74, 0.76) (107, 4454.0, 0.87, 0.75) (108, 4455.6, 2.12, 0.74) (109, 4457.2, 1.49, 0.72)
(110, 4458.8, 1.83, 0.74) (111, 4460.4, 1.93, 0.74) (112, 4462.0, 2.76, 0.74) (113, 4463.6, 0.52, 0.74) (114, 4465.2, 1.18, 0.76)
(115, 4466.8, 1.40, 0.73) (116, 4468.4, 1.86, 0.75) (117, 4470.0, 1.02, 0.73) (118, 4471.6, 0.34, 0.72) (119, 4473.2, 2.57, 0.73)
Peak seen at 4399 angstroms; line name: [O II]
